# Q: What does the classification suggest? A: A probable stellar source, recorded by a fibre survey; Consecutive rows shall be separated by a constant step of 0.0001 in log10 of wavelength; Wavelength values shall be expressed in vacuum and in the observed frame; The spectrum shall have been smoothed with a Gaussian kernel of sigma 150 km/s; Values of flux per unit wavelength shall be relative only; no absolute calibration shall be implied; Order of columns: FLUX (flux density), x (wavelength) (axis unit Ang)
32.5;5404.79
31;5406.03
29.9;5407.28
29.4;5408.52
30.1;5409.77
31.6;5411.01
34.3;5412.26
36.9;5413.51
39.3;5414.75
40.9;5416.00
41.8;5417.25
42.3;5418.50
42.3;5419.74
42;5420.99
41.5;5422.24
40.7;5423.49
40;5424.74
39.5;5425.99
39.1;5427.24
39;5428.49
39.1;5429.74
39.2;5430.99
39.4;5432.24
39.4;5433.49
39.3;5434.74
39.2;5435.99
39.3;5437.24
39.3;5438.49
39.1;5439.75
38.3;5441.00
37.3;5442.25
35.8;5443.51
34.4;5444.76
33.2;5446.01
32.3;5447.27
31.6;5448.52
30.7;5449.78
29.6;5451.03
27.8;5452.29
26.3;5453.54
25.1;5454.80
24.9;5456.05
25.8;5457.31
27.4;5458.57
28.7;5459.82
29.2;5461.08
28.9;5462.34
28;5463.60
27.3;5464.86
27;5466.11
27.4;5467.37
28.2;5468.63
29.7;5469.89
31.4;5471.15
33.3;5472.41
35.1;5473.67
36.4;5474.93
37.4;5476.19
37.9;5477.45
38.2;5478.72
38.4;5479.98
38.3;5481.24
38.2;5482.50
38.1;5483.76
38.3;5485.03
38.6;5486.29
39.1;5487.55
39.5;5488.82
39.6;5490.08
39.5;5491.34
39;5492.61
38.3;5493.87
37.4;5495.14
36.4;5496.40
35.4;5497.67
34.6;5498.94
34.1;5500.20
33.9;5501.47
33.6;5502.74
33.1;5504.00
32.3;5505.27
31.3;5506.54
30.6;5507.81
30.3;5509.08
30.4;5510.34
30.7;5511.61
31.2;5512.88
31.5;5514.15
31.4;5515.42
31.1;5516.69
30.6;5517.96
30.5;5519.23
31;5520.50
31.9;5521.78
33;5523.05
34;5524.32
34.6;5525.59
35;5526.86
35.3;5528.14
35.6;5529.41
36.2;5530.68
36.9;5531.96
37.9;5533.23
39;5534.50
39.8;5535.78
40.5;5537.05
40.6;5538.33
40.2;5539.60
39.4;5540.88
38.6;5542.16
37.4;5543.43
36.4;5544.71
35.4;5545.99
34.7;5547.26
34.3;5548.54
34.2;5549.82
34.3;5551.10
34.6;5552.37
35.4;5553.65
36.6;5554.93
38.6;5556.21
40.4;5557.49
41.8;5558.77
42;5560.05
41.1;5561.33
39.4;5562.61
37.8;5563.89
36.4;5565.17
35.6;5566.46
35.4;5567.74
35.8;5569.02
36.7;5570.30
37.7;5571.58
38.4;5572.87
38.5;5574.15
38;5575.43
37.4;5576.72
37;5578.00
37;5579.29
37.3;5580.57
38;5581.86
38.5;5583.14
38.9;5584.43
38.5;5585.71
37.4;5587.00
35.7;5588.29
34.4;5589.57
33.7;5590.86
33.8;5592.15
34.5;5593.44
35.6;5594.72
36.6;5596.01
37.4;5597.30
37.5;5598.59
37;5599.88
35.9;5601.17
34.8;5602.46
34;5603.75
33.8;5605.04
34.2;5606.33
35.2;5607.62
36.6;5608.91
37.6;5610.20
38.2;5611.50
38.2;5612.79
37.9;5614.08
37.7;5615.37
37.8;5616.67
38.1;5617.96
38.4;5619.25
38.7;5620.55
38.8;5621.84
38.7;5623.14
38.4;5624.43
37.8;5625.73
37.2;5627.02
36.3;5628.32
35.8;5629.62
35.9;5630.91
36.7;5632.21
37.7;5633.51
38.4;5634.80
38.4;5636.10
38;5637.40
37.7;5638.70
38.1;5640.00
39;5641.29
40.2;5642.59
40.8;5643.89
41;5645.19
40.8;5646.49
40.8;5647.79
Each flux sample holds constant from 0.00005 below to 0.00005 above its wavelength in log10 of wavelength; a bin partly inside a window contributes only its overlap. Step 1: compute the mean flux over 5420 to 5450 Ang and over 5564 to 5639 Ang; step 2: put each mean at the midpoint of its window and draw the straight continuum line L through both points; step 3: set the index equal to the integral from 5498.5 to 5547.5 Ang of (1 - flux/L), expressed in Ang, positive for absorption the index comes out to 3.9 Ang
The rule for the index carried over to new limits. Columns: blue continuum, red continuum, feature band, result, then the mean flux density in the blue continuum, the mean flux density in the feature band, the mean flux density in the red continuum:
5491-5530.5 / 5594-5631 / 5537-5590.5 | -3.4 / 33.5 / 37.5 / 36.9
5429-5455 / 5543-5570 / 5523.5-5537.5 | 0.0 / 35.2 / 36.7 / 37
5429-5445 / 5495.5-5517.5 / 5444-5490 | 4.3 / 38.5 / 32.4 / 32.5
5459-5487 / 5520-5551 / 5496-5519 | 1.8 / 33.4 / 32.3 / 36.3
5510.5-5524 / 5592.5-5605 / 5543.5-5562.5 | -2.2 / 31.3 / 37.2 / 35.8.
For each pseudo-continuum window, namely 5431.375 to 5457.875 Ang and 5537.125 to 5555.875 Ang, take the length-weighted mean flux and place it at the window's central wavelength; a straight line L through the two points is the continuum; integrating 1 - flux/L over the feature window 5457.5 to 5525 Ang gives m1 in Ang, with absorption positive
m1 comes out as 3.2 Ang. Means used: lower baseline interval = 33.8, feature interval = 33.5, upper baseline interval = 36.7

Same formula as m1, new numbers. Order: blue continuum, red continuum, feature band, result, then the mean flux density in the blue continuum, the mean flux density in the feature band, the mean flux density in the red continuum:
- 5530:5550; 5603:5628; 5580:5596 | 0.4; 37.7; 36.4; 37.2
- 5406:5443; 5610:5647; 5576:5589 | 0.2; 38.1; 37.6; 38.2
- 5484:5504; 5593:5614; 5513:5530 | 1.9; 37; 32.7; 36.1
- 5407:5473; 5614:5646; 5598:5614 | 0.6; 34.2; 36.1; 38.2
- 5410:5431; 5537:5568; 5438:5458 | 3.6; 39.2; 31.9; 37.6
